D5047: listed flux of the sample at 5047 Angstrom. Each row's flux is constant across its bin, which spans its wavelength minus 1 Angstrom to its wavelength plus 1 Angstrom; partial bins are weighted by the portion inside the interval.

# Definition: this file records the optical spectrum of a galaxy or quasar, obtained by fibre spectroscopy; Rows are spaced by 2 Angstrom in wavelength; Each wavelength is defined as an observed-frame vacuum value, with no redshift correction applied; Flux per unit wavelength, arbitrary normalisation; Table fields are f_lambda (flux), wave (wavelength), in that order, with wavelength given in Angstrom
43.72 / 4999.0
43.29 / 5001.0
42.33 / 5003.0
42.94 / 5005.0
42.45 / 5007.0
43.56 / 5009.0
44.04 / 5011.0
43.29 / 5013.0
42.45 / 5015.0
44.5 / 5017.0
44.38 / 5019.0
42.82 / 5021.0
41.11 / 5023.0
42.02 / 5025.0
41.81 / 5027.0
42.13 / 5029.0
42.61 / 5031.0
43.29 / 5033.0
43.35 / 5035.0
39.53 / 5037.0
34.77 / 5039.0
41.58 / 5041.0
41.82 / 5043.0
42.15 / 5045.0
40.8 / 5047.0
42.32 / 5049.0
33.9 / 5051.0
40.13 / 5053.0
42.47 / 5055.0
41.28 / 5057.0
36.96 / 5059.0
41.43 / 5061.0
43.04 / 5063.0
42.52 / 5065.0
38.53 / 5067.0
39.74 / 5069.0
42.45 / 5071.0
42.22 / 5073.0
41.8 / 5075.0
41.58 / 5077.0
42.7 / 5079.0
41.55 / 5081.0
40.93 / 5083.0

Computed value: 40.8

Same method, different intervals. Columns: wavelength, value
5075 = 41.8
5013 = 43.29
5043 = 41.82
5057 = 41.28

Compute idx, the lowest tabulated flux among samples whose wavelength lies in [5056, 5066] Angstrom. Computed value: 36.96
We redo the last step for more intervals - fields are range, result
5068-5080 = 39.74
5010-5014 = 43.29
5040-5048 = 40.8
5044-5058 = 33.9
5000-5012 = 42.33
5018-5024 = 41.11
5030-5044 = 34.77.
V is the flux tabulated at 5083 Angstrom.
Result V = 40.93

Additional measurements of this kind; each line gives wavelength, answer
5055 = 42.47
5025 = 42.02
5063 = 43.04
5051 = 33.9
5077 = 41.58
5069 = 39.74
